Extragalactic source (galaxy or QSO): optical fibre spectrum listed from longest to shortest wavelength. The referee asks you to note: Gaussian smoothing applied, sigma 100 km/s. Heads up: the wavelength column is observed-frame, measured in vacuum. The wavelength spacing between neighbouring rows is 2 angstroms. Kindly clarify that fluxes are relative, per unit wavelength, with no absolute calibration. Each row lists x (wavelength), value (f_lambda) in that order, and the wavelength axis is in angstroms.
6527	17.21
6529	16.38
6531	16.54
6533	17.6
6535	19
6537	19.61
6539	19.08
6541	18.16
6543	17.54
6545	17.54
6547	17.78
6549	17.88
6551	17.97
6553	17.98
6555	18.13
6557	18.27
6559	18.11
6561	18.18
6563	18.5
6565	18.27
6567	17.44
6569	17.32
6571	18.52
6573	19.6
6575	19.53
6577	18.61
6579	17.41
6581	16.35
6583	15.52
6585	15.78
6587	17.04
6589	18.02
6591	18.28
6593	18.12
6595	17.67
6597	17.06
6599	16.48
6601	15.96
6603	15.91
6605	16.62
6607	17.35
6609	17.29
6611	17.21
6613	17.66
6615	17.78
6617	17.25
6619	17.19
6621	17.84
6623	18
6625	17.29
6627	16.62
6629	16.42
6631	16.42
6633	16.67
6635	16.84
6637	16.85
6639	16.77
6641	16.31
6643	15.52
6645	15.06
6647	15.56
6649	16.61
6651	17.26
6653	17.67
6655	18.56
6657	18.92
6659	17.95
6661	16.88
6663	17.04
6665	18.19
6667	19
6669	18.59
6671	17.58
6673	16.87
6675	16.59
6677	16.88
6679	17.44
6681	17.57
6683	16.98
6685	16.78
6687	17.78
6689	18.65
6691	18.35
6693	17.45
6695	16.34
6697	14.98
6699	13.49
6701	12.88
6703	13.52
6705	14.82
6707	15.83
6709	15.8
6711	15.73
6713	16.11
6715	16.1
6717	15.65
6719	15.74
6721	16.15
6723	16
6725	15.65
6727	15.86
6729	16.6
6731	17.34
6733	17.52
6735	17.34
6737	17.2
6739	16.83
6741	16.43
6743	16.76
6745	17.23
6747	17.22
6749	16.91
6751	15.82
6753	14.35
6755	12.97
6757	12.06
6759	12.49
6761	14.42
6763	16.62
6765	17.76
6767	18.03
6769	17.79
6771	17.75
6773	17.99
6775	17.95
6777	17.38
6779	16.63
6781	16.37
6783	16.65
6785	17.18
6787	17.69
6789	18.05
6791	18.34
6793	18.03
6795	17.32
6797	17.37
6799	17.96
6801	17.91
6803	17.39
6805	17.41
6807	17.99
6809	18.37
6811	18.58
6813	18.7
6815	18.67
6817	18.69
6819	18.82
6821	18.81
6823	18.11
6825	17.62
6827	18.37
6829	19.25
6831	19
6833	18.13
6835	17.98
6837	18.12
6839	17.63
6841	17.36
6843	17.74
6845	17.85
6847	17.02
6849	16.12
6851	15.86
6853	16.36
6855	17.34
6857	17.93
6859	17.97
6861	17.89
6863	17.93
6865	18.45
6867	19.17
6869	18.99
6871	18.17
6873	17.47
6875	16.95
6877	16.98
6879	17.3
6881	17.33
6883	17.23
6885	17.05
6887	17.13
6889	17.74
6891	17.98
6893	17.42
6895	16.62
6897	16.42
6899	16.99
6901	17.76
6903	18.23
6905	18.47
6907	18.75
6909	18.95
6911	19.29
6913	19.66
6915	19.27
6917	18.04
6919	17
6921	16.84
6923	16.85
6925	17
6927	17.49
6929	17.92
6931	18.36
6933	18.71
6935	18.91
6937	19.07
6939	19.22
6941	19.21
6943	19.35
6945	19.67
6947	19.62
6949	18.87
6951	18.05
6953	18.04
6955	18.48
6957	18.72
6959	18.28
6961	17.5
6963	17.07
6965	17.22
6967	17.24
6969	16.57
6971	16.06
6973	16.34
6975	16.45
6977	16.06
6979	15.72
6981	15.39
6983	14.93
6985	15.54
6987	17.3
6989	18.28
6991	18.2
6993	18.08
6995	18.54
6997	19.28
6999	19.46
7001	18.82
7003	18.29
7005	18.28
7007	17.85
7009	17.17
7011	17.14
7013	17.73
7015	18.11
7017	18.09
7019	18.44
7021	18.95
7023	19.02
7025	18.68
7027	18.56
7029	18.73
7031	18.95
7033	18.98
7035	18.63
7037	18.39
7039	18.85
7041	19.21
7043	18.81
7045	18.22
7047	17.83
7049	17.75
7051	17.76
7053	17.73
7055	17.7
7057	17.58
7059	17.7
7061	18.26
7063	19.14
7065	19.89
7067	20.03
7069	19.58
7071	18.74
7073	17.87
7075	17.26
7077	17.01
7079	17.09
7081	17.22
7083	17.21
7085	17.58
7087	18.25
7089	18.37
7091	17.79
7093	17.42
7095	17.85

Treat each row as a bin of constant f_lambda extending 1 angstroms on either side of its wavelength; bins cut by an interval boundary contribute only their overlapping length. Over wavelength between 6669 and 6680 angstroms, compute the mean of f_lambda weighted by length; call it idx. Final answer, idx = 17.2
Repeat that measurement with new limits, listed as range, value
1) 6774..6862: 17.8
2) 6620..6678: 17.1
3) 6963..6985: 16.2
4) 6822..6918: 17.8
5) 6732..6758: 16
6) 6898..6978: 18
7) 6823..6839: 18.3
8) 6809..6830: 18.6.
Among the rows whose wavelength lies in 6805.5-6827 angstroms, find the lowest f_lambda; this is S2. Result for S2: 17.62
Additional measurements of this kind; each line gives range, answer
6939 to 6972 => 16.06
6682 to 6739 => 12.88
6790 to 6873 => 15.86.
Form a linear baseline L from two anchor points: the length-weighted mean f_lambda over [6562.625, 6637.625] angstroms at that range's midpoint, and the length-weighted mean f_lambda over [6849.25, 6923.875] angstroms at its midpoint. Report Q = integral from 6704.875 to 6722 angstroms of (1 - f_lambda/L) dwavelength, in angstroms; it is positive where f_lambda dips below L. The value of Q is 1.63 angstroms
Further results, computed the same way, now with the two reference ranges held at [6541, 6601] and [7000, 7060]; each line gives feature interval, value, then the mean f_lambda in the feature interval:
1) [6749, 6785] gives 3.7 angstroms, 16.1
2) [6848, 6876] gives 0.7 angstroms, 17.6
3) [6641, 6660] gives 0.9 angstroms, 17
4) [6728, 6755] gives 2.0 angstroms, 16.6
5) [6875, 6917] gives 0.7 angstroms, 17.8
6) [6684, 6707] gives 2.5 angstroms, 15.9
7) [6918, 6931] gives 0.6 angstroms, 17.3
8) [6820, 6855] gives 0.6 angstroms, 17.7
